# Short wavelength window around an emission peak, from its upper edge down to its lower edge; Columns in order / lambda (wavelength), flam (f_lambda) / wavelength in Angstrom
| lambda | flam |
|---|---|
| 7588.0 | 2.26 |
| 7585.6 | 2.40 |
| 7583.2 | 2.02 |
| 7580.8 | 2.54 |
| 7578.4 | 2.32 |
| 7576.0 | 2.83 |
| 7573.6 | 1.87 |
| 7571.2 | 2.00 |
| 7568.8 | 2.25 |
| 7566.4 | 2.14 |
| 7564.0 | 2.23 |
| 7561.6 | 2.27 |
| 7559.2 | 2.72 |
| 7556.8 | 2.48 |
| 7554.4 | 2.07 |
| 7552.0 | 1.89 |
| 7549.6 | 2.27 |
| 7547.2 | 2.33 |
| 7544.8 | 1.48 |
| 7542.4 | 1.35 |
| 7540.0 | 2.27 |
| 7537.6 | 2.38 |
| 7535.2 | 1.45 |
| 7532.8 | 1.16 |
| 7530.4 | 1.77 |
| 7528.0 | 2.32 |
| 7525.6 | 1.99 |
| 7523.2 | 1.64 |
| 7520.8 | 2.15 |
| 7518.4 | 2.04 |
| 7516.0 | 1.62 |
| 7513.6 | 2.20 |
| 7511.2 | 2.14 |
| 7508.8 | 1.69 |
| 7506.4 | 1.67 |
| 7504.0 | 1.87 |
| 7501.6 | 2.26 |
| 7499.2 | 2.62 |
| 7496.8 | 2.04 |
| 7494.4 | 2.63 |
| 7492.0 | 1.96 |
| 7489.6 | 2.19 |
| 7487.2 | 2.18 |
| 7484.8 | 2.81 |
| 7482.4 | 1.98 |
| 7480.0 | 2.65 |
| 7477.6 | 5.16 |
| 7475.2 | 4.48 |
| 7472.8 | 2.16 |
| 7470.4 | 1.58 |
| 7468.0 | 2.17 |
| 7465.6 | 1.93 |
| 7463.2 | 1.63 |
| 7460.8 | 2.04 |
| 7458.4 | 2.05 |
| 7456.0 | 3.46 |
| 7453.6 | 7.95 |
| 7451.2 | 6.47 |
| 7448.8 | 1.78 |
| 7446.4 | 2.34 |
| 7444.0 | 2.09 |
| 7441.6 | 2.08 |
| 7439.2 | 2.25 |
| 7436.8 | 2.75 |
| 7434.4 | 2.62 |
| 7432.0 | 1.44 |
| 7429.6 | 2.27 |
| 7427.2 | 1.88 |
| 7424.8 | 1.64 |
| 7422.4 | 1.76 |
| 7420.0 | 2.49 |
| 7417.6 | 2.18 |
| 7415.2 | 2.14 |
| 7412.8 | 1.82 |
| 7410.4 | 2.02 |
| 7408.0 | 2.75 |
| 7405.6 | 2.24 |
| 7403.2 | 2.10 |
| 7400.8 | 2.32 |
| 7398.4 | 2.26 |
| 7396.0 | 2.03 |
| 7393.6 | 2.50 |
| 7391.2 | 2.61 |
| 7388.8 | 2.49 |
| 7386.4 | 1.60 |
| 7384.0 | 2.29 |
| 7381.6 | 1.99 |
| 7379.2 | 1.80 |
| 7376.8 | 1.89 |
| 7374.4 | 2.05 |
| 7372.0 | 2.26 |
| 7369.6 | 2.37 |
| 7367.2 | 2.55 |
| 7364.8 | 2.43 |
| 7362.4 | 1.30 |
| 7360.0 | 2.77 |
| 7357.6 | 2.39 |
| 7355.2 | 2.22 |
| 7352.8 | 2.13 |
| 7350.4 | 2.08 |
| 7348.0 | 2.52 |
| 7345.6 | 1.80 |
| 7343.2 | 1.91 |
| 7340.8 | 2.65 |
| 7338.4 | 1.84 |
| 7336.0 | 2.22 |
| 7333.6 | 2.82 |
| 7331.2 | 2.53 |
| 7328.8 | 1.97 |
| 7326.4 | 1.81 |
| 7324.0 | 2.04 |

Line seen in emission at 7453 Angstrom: H-alpha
